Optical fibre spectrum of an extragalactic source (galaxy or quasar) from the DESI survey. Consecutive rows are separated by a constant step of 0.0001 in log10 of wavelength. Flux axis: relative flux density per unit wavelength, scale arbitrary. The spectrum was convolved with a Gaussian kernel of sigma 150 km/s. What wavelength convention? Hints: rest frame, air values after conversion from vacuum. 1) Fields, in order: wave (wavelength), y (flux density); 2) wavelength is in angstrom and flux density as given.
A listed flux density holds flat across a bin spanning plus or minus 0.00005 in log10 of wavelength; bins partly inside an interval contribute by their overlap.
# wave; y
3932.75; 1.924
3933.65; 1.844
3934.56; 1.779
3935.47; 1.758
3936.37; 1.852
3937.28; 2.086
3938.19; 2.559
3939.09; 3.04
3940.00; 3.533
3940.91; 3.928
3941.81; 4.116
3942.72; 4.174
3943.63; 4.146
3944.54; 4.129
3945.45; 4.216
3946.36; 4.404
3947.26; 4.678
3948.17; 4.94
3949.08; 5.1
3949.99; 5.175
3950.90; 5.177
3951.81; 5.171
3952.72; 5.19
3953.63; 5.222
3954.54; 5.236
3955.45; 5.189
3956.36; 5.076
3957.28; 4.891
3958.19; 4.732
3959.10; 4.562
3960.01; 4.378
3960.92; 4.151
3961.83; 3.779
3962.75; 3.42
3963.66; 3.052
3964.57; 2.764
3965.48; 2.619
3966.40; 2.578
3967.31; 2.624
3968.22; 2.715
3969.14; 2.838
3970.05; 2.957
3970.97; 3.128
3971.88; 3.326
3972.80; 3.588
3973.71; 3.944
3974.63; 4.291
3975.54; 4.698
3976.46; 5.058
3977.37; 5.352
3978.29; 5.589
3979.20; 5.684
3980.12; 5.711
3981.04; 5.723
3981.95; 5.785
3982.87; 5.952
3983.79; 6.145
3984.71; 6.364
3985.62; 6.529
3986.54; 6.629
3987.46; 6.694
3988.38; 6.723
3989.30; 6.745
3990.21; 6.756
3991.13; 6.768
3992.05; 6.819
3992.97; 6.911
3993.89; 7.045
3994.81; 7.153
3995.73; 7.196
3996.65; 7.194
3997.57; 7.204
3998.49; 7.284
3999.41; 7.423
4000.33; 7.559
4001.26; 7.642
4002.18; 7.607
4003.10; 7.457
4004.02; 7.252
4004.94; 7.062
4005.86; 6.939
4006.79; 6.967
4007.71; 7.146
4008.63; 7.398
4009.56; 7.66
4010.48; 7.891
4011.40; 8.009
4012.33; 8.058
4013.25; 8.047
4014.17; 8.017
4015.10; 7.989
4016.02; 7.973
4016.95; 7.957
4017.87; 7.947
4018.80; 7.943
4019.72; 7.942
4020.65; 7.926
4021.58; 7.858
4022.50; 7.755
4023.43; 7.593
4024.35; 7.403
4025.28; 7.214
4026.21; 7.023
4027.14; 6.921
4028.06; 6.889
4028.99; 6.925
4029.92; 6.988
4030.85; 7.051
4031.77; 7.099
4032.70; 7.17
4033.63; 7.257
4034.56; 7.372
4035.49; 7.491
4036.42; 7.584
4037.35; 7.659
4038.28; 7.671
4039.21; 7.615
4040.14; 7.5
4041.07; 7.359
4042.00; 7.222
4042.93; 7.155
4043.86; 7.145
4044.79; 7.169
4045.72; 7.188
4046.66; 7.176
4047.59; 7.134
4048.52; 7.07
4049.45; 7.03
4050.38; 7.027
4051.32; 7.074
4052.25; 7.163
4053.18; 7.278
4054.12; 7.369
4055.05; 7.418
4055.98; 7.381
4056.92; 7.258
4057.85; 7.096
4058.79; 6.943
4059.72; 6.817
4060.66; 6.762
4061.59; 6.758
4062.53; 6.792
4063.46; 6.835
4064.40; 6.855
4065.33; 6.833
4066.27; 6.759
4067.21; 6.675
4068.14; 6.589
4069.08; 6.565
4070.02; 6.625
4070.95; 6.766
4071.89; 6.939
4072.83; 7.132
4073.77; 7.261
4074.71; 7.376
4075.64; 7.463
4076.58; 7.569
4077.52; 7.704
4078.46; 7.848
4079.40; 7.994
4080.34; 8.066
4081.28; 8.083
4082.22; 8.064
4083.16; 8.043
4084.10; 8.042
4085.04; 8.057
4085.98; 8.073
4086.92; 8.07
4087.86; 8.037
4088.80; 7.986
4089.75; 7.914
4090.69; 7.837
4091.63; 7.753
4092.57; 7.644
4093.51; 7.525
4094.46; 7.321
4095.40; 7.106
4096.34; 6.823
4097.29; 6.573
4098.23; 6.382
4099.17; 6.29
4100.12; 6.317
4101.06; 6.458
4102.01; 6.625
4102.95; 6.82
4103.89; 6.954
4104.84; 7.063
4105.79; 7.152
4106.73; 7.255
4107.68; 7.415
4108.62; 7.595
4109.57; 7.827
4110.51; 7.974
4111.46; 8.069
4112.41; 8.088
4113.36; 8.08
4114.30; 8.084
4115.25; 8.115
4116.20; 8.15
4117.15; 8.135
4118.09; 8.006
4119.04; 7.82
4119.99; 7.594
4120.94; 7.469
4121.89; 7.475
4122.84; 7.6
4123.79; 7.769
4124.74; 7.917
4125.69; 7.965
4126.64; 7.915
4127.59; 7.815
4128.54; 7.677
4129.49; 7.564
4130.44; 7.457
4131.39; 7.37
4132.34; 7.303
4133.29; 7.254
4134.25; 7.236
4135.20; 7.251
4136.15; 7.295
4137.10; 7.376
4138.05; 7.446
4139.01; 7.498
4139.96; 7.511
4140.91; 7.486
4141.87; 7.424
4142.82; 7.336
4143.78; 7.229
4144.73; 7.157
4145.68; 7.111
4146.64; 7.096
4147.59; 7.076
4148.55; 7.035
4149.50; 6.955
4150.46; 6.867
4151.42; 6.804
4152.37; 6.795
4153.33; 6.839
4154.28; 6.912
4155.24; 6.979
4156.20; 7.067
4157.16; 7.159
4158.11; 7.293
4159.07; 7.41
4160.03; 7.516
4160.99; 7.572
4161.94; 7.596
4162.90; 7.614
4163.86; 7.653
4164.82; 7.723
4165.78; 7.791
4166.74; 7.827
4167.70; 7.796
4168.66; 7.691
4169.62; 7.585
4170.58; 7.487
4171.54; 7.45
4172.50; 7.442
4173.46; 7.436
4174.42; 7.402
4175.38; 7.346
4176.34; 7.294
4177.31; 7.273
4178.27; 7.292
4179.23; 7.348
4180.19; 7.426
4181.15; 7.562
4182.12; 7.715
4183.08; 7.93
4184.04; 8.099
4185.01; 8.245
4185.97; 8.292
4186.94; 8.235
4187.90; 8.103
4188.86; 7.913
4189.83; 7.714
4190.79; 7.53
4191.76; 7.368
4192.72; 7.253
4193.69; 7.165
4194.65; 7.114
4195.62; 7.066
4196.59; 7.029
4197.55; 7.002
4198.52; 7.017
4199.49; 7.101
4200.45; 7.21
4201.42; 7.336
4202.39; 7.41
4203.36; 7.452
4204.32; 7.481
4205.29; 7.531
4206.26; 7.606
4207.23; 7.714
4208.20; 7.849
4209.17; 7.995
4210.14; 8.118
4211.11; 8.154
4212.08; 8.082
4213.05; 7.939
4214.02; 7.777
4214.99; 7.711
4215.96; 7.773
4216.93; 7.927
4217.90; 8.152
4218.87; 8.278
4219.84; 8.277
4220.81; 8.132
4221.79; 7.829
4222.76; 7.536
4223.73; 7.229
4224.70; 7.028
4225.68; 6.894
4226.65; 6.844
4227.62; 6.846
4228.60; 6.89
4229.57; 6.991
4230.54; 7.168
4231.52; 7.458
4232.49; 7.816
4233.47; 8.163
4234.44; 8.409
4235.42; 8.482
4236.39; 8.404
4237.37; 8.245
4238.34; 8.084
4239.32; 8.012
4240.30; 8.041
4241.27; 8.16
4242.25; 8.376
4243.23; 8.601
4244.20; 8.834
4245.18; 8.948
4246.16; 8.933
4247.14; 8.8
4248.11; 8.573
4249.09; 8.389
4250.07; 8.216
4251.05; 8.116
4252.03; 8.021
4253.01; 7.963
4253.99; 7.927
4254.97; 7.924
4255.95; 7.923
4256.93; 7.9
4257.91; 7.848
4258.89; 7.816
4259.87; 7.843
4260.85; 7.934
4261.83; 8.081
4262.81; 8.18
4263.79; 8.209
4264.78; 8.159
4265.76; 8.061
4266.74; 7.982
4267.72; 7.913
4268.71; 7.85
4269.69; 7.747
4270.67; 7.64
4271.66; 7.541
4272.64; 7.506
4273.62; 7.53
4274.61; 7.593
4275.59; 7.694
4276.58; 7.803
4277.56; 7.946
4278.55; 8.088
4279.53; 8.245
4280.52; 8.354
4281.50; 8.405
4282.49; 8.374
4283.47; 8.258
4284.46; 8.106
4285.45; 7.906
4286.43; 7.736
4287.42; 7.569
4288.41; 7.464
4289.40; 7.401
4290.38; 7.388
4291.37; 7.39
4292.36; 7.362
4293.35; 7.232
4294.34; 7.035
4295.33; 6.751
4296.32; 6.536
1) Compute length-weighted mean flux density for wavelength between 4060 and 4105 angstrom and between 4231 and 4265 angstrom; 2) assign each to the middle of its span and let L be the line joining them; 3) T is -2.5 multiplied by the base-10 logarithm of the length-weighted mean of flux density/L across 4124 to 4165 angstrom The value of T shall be 0.04 mag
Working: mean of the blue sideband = 7.25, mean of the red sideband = 8.19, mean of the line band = 7.34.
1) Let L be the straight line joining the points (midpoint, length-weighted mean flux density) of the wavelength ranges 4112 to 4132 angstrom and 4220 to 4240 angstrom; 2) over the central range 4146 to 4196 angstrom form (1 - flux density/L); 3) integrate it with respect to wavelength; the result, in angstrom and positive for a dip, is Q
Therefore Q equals 1.8 angstrom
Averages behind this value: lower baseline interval 7.81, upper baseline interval 7.64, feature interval 7.45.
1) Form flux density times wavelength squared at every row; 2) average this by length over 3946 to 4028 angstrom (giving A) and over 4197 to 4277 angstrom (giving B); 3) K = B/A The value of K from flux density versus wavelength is 1.5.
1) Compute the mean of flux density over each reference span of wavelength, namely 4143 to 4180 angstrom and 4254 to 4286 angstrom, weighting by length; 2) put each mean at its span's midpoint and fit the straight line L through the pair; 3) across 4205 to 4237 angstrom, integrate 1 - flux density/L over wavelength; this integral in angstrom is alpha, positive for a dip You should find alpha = -0.28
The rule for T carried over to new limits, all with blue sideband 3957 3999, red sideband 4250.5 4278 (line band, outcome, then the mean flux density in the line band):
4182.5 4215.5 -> -0.06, 7.63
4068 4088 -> -0.23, 7.57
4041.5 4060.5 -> -0.22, 7.15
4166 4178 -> -0.08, 7.5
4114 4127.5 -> -0.20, 7.85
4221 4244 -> -0.02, 7.74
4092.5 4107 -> -0.09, 6.87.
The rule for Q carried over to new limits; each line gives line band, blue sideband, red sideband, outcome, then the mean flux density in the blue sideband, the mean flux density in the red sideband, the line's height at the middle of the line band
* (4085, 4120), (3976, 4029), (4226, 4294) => -0.38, 7.08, 7.93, 7.41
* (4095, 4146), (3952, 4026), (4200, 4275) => -2.89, 6.05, 7.89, 7.02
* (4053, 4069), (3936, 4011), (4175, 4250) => -2.01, 5.26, 7.76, 6.18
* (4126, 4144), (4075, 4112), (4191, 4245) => 0.23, 7.48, 7.69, 7.55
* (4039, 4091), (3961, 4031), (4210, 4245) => -4.44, 6.27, 7.86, 6.74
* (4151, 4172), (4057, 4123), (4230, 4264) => 0.94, 7.38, 8.16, 7.74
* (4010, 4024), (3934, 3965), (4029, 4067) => -3.97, 4.04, 7.16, 6.18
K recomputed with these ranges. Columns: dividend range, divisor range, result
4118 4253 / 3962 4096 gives 1.21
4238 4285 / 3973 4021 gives 1.34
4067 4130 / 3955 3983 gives 1.92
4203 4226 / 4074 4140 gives 1.08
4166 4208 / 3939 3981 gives 1.98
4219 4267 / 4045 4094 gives 1.18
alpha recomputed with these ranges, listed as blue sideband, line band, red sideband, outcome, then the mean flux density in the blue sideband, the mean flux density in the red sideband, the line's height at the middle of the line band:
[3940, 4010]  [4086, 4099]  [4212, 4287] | -1.96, 5.38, 7.95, 6.48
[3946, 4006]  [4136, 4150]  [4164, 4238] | -0.44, 5.39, 7.62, 7.05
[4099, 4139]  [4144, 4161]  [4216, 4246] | 1.21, 7.51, 7.88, 7.62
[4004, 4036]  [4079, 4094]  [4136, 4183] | -1.06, 7.49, 7.35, 7.43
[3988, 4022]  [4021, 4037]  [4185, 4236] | 0.40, 7.45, 7.61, 7.47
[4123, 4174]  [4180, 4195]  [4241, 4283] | -0.21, 7.39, 8.09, 7.63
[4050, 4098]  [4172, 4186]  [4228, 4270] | 0.35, 7.33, 8.08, 7.78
